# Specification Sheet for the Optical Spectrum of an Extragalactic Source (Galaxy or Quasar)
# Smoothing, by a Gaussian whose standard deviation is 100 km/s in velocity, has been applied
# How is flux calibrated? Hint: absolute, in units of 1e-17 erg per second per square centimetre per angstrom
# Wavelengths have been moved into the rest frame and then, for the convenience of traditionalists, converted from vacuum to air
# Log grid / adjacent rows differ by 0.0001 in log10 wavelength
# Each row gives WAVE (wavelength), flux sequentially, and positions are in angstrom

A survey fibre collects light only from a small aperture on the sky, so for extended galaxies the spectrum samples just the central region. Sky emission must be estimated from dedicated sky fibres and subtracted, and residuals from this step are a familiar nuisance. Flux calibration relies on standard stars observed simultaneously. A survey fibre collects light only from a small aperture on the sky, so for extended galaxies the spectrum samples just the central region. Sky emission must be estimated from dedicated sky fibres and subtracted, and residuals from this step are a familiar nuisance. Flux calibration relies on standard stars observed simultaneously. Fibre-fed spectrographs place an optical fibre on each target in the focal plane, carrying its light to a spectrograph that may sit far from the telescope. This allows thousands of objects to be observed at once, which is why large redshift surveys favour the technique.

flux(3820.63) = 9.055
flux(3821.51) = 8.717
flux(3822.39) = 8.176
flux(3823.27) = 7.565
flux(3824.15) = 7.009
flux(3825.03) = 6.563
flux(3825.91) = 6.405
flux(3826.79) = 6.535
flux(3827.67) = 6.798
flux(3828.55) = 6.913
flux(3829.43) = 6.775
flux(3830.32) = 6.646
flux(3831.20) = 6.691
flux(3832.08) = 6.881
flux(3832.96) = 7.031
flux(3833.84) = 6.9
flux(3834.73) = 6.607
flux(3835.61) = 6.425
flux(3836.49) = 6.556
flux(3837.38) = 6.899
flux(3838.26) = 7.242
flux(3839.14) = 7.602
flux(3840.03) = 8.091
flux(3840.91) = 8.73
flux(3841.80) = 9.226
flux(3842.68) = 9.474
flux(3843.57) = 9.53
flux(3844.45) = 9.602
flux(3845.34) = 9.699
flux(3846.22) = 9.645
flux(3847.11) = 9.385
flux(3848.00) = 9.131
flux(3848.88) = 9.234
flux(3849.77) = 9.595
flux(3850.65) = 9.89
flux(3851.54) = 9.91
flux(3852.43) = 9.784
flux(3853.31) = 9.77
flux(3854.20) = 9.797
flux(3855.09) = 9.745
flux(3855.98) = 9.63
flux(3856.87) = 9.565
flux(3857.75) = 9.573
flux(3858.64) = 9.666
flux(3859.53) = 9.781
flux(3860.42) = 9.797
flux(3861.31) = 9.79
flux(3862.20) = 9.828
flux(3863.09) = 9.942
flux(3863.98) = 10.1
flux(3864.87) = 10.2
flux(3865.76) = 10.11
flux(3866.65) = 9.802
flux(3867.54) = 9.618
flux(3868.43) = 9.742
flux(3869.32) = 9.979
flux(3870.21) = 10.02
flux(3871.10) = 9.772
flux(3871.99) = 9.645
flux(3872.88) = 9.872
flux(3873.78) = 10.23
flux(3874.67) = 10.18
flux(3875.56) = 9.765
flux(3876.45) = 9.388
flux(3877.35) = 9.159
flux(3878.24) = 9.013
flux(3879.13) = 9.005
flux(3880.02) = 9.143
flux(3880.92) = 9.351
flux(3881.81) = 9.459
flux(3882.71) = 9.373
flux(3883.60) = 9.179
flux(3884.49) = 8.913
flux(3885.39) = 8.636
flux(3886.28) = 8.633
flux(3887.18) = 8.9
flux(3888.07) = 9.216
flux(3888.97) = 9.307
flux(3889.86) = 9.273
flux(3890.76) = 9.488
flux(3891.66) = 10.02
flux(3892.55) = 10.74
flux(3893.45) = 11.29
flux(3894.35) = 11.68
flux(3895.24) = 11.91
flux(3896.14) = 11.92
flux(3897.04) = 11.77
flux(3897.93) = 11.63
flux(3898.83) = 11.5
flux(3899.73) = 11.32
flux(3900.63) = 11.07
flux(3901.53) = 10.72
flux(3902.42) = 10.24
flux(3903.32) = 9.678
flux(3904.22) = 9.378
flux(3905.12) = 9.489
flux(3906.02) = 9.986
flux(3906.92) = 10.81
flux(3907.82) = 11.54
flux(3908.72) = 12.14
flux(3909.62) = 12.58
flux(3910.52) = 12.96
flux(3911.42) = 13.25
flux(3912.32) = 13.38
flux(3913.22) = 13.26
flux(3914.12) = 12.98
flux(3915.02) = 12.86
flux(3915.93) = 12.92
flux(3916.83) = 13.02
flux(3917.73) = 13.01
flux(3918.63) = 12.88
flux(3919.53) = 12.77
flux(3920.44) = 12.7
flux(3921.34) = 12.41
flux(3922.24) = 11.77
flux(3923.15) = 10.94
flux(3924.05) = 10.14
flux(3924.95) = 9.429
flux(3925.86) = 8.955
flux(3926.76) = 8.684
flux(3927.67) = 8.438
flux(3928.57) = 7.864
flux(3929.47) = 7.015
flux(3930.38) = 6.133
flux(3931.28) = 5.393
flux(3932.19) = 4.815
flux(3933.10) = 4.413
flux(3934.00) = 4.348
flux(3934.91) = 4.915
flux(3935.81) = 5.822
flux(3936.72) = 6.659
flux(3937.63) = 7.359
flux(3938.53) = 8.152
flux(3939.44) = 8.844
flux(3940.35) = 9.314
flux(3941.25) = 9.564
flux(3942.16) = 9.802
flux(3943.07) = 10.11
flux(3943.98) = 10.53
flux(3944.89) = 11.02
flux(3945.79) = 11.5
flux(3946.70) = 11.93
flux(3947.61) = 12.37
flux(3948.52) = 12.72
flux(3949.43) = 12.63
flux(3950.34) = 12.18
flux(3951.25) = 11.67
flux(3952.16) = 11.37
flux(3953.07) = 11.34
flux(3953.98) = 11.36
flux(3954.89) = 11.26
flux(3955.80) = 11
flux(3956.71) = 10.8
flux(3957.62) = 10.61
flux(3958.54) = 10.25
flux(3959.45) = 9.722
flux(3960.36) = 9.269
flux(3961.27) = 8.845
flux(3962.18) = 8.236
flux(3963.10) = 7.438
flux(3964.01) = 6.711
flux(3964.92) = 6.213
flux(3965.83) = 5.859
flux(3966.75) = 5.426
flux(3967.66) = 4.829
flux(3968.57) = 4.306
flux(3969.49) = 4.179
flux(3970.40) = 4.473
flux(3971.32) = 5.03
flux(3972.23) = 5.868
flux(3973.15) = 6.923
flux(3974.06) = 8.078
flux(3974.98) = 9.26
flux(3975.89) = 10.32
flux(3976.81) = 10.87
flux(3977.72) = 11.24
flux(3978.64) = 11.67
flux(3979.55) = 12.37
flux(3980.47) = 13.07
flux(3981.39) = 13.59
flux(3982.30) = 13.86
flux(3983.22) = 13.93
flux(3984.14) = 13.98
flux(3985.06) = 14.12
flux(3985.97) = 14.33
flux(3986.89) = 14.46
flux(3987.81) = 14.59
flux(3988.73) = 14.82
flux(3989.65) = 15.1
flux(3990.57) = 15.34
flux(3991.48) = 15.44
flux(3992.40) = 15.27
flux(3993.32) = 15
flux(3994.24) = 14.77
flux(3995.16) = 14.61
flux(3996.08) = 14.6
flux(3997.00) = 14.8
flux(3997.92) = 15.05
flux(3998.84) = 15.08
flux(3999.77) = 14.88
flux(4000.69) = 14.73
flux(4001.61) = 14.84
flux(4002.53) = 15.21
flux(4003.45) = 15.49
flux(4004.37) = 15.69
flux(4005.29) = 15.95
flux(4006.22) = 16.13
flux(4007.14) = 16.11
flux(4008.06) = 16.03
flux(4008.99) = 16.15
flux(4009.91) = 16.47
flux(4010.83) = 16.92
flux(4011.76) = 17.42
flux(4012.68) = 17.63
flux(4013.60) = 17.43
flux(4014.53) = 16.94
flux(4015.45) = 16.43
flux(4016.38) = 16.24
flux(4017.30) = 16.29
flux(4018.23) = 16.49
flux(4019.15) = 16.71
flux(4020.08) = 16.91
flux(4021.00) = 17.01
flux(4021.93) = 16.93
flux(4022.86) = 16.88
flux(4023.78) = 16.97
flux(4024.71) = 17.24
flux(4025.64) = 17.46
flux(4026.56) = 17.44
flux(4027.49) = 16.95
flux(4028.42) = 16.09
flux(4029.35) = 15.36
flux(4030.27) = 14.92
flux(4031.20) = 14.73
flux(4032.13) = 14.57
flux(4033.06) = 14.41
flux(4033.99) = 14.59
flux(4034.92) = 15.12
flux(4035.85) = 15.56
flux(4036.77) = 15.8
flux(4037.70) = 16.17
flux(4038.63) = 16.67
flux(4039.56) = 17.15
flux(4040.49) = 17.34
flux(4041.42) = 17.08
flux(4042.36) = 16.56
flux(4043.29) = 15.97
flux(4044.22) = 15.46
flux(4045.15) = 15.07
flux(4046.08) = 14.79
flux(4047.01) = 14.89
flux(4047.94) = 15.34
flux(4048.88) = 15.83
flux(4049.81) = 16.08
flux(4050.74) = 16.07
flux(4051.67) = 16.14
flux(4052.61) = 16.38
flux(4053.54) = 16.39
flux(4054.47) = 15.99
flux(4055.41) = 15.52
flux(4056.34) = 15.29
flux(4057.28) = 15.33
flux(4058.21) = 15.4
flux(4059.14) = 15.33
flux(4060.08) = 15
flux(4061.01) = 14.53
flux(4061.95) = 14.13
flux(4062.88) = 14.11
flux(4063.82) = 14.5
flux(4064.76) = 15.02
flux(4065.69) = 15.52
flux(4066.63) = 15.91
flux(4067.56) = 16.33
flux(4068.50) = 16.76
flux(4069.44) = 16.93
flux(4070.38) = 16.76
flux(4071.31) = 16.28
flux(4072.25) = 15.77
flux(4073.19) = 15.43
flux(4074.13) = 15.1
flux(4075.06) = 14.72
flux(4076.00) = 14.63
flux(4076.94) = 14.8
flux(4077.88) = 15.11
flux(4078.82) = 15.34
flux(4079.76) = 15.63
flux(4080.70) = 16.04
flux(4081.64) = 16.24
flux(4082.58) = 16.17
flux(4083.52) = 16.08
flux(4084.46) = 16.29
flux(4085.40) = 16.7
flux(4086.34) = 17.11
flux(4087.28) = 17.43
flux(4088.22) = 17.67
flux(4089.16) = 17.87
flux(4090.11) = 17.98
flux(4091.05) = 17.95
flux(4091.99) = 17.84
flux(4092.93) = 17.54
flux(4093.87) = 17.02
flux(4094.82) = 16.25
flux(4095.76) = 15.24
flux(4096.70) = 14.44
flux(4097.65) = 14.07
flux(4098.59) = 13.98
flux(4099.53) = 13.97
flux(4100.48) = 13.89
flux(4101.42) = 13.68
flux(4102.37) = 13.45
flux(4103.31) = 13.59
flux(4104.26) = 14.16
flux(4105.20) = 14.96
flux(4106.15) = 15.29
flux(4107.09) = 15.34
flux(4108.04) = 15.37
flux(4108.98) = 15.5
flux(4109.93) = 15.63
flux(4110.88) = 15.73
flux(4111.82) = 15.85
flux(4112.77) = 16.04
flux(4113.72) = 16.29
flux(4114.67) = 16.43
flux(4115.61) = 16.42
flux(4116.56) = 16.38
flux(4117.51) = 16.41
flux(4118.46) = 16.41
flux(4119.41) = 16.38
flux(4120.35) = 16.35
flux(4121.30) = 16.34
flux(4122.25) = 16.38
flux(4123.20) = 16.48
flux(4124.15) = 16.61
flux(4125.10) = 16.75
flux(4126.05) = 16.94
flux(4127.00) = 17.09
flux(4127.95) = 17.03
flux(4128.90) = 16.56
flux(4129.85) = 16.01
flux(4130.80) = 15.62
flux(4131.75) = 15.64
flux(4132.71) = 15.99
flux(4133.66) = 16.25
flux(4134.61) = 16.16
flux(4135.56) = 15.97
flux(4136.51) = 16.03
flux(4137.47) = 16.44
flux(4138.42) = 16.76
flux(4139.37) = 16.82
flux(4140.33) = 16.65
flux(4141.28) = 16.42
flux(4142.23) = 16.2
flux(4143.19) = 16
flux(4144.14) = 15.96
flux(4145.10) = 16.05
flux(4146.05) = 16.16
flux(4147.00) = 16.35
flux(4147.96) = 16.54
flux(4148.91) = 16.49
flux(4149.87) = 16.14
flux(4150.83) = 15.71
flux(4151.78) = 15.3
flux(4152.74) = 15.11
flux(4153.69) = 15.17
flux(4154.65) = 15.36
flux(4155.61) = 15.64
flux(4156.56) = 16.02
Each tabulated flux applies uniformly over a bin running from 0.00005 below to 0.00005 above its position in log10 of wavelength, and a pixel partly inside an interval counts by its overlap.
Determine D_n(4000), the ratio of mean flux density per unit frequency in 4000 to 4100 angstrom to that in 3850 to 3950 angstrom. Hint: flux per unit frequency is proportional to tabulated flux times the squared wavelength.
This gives 1.72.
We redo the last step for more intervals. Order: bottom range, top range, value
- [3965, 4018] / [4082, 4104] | 1.27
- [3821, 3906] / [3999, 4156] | 1.93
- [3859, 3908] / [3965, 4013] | 1.35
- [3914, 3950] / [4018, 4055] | 1.76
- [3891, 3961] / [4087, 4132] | 1.68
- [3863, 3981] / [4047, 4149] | 1.78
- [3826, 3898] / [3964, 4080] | 1.71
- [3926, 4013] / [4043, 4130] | 1.50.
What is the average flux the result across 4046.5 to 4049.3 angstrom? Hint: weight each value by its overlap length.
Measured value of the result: 15.3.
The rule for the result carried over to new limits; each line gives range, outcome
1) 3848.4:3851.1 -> 9.59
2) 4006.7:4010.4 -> 16.2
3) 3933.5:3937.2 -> 5.43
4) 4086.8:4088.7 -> 17.6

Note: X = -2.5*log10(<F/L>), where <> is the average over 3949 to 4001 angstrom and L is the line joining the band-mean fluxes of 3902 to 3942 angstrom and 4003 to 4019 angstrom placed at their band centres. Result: 0.24 mag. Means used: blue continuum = 9.84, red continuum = 16.5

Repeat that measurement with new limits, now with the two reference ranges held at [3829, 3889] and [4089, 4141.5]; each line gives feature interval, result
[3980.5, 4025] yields -0.20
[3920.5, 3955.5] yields 0.20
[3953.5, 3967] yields 0.30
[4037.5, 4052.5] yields -0.14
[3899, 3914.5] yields -0.11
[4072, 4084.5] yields -0.04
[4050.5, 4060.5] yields -0.10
